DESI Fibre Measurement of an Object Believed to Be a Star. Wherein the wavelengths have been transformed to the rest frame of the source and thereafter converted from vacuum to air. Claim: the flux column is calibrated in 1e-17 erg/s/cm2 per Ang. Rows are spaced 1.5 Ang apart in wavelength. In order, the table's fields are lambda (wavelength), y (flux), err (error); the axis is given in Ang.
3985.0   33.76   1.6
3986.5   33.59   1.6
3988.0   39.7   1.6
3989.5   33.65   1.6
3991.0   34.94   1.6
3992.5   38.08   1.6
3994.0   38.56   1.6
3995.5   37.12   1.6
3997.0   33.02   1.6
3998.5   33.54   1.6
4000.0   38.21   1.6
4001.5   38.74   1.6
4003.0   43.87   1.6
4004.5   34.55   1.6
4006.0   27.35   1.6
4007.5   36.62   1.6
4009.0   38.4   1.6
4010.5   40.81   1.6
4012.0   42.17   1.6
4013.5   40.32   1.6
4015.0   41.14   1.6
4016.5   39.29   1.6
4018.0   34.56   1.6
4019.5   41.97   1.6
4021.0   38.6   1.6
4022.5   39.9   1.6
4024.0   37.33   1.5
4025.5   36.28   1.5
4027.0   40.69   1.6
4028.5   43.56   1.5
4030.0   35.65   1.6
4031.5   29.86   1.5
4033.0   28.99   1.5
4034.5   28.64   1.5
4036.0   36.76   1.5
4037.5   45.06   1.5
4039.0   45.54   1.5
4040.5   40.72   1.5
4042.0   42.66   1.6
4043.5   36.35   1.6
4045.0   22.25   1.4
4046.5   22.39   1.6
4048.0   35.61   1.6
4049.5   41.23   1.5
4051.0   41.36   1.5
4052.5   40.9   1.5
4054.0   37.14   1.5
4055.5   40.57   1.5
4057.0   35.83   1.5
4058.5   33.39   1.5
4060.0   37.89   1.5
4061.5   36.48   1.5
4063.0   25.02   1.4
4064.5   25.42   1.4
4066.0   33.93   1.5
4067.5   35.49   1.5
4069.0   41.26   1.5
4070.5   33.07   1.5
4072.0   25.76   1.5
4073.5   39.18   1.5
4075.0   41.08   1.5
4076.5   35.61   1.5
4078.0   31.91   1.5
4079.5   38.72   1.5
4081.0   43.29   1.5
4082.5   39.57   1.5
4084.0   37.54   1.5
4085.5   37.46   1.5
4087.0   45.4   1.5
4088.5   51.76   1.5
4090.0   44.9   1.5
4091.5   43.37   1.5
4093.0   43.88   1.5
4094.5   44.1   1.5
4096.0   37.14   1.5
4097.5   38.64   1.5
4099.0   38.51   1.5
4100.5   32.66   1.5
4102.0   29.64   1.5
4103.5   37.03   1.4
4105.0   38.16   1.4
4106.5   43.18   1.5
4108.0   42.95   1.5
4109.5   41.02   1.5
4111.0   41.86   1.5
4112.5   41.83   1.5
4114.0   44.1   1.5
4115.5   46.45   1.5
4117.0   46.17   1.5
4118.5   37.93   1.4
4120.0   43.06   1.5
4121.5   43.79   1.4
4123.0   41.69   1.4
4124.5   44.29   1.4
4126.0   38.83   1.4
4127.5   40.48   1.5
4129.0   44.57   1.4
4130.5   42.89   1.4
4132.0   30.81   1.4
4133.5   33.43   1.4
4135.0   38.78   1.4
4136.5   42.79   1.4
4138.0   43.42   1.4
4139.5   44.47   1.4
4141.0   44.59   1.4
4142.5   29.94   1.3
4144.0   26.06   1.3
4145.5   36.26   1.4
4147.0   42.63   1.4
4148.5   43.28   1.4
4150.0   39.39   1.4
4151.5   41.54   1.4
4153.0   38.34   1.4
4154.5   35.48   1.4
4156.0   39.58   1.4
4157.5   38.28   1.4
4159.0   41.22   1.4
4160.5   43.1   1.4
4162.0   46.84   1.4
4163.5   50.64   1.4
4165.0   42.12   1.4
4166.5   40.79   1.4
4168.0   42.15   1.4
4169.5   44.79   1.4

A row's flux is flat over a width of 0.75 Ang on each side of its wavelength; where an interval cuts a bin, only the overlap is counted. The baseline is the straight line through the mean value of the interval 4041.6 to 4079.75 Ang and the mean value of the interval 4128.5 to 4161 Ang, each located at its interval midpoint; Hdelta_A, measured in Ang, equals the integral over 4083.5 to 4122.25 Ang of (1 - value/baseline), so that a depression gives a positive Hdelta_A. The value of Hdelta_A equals -4.5 Ang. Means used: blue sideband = 34.9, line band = 41.3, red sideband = 39.1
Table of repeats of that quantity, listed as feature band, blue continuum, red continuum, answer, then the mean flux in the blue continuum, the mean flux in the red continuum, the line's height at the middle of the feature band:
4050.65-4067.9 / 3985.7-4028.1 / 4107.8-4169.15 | 1.7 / 37.7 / 40.9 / 39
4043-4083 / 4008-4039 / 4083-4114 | 4.4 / 38.2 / 40.6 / 39.5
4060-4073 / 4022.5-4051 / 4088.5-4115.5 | 2.0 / 36.3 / 40.7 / 38.3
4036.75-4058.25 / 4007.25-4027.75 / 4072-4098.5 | 1.2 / 39.2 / 40.3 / 39.7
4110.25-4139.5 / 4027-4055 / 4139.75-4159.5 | -2.8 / 36.5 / 38.3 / 37.9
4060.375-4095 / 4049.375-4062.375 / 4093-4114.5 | 0.7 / 38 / 39.4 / 38.7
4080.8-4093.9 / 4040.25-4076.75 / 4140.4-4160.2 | -2.5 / 35.1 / 38.3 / 36.1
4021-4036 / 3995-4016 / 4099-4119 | 0.9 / 37.6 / 40.2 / 38.2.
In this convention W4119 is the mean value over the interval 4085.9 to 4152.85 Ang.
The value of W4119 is 40.6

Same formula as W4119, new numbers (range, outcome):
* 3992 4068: 36.7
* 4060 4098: 38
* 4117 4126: 42.2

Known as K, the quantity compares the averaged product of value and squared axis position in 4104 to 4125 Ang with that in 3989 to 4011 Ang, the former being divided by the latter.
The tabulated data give 1.23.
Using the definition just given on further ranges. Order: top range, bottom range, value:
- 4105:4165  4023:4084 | 1.18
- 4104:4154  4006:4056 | 1.13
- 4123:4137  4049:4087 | 1.12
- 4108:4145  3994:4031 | 1.13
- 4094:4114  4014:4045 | 1.07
